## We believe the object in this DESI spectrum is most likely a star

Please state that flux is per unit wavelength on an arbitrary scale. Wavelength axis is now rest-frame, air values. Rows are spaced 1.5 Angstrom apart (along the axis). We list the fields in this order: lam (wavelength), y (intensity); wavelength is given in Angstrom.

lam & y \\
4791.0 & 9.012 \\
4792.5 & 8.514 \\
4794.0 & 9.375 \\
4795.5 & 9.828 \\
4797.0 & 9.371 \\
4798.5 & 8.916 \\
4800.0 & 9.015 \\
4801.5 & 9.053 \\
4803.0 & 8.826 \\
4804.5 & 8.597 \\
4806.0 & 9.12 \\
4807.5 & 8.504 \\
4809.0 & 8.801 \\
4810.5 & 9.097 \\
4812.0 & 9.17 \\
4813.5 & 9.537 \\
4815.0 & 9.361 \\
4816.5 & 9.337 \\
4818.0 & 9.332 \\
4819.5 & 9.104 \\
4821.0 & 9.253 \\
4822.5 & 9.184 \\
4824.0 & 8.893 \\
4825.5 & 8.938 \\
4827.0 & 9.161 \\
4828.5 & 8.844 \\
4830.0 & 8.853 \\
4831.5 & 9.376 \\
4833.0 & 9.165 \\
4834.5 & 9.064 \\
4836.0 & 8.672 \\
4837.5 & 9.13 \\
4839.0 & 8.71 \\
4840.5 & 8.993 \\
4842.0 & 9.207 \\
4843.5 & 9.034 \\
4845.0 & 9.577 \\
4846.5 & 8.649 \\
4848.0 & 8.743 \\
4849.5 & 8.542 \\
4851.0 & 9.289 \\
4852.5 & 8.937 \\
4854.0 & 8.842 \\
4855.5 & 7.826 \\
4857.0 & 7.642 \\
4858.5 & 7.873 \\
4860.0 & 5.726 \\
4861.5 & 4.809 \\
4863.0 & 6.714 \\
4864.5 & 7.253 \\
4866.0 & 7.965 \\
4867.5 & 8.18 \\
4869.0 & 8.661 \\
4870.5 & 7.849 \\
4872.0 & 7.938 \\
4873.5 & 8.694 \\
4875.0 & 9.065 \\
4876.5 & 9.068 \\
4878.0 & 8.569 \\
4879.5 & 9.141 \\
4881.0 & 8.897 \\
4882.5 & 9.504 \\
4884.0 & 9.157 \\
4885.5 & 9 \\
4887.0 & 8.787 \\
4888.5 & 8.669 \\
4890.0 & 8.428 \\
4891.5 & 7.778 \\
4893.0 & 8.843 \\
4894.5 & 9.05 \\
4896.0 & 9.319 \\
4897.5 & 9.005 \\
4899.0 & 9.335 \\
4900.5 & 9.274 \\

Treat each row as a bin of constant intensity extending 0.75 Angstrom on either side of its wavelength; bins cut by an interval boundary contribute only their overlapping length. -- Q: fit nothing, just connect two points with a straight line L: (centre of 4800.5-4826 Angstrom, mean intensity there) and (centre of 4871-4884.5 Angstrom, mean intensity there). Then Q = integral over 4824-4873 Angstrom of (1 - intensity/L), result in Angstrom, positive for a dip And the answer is 3.1 Angstrom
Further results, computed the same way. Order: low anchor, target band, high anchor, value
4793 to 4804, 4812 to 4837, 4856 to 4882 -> -1.2 Angstrom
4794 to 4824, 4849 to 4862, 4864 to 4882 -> 1.3 Angstrom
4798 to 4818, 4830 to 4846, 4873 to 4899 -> -0.2 Angstrom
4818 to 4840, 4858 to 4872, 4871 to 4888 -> 2.6 Angstrom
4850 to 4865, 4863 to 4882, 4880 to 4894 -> -0.5 Angstrom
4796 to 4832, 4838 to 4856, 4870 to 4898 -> 0.1 Angstrom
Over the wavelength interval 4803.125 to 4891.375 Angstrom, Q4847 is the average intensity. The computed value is 8.66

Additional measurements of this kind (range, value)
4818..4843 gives 9.04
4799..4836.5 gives 9.05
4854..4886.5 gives 8.1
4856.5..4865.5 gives 6.68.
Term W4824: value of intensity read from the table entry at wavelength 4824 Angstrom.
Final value 8.893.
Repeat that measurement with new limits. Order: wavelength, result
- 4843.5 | 9.034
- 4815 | 9.361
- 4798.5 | 8.916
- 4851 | 9.289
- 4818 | 9.332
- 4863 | 6.714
